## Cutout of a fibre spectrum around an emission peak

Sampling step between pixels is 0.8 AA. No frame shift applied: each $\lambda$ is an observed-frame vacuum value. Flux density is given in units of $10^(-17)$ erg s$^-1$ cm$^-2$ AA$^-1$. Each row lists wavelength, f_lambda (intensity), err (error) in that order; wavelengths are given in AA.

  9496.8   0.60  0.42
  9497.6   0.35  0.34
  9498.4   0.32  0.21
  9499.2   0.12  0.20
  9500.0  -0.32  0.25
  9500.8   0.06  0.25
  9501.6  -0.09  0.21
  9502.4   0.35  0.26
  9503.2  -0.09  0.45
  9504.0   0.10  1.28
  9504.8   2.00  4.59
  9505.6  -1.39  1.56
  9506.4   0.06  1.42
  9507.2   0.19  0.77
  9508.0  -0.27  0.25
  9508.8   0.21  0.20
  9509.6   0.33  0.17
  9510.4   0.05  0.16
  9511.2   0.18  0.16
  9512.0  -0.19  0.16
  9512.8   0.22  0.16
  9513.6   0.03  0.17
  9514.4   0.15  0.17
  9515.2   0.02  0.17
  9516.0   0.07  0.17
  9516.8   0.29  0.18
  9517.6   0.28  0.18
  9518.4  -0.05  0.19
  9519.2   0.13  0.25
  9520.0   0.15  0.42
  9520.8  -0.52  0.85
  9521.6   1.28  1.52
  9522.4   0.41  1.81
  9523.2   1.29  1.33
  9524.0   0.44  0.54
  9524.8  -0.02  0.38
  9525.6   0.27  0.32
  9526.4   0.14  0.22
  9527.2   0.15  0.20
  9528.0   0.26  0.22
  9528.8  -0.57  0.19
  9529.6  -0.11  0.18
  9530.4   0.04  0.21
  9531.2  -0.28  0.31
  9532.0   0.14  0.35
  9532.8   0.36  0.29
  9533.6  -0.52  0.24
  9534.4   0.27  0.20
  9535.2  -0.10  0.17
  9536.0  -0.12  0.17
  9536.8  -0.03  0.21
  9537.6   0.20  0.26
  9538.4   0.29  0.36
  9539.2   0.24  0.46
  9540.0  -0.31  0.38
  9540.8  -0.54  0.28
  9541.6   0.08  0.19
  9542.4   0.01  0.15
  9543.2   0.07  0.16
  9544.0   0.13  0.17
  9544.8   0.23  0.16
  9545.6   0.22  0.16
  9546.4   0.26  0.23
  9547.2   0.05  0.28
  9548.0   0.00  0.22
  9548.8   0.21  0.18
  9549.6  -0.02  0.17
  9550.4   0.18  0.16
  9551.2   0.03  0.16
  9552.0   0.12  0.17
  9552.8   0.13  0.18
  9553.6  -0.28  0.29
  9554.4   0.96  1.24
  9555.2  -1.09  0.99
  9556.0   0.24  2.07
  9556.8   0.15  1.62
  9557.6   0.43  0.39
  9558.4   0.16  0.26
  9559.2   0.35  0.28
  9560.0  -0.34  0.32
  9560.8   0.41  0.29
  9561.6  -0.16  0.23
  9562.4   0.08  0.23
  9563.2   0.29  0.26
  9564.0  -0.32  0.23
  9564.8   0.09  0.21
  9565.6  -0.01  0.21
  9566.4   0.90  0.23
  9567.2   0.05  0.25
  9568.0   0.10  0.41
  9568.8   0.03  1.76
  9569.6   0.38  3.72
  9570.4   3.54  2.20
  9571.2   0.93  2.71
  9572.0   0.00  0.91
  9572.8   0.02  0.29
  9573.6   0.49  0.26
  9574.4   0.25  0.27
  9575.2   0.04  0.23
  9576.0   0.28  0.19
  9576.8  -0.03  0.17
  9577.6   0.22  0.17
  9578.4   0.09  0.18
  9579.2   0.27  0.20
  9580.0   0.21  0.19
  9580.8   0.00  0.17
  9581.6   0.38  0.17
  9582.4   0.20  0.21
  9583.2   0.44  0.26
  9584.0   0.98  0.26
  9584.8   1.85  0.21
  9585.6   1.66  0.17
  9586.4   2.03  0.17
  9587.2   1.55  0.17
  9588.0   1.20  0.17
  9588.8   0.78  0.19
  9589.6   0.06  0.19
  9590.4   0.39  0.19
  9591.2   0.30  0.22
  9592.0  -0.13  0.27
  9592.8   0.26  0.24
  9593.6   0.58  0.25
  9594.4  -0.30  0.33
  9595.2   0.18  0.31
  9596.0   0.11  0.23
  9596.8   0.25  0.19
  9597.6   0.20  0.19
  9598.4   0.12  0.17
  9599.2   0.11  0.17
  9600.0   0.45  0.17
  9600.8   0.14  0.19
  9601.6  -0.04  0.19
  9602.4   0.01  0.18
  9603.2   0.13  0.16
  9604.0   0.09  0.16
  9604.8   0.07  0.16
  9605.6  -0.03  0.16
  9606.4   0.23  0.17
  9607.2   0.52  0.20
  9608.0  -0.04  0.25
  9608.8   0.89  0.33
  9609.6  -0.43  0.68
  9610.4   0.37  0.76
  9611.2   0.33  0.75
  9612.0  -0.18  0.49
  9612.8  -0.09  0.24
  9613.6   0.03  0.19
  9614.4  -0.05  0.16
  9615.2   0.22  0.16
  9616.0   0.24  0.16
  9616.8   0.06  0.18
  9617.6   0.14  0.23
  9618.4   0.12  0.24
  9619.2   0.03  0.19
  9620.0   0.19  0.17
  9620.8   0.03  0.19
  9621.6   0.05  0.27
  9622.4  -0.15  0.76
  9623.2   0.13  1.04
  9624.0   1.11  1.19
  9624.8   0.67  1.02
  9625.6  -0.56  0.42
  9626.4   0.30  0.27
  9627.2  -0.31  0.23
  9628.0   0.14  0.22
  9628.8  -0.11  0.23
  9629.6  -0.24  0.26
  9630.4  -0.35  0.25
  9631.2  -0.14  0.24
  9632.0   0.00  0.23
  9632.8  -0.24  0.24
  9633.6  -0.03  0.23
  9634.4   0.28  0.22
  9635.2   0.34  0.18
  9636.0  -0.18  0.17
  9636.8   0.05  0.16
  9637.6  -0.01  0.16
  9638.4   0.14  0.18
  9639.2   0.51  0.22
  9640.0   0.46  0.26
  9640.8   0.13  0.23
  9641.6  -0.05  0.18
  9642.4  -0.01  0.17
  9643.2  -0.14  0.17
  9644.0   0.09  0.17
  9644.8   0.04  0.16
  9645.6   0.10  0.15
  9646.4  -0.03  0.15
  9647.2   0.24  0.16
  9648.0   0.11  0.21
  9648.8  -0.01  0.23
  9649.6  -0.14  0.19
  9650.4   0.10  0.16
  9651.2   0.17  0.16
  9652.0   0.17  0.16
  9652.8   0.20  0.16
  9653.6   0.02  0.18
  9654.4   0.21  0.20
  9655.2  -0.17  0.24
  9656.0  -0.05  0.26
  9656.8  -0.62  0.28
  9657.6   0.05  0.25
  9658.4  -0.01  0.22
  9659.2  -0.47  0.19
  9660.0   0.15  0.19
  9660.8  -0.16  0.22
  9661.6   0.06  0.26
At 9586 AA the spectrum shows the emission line [O III]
